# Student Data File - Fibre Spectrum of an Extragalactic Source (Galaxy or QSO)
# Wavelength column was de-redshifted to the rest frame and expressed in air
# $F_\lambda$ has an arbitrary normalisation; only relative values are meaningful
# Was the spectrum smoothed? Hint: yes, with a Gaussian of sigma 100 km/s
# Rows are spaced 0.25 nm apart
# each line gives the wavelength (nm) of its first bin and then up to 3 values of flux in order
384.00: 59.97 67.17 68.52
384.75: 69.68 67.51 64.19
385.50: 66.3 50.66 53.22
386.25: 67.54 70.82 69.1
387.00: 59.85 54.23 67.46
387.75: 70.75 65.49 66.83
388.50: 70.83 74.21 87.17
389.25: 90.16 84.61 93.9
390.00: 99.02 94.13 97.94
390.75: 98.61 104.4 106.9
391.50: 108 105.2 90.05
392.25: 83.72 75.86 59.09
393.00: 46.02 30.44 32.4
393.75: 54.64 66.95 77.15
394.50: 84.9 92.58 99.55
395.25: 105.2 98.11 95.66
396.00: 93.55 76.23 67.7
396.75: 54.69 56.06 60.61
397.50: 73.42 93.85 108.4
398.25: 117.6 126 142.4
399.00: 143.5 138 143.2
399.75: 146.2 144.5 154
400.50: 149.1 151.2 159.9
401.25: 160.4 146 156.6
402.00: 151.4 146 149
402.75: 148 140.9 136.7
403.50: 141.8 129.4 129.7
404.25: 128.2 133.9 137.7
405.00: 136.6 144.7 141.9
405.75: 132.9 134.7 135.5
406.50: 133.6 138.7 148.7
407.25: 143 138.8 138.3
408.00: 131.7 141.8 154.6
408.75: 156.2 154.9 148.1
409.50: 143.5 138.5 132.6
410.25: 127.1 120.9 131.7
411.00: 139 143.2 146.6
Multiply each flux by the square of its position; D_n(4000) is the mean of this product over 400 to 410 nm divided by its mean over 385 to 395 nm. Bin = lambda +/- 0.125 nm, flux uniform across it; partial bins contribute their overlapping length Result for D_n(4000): 2.04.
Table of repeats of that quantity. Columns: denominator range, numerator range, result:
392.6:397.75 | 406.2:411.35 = 2.09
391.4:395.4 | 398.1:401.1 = 1.94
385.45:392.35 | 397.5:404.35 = 1.83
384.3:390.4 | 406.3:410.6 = 2.17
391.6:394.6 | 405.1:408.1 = 2.20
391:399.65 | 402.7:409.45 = 1.66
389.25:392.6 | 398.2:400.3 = 1.53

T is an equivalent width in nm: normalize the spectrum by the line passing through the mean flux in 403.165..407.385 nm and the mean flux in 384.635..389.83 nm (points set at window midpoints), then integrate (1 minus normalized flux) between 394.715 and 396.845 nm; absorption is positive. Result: 0.29 nm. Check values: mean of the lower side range 69.5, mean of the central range 87.3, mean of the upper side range 137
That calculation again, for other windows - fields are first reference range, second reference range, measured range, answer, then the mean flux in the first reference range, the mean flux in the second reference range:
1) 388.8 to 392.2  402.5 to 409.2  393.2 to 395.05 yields 0.683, 96.1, 140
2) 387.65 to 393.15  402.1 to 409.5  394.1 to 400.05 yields 0.485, 84.9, 141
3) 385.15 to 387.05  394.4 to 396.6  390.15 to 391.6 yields -0.464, 62.8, 90.7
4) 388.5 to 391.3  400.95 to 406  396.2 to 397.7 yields 0.667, 92.4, 142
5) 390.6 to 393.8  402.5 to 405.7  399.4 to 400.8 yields -0.363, 77.2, 138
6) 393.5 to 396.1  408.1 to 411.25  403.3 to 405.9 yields -0.306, 84.1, 141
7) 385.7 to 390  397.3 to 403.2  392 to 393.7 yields 0.700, 71.6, 138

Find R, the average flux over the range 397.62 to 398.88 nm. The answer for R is 118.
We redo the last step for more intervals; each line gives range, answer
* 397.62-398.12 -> 101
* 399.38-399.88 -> 145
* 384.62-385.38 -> 67.1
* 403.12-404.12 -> 134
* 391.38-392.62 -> 92.6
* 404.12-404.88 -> 133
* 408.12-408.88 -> 151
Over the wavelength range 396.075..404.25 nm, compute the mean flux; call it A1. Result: 126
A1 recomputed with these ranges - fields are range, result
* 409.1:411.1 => 135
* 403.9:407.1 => 137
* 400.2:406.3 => 143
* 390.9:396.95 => 79.1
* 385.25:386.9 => 63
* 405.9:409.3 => 143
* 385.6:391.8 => 80.1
